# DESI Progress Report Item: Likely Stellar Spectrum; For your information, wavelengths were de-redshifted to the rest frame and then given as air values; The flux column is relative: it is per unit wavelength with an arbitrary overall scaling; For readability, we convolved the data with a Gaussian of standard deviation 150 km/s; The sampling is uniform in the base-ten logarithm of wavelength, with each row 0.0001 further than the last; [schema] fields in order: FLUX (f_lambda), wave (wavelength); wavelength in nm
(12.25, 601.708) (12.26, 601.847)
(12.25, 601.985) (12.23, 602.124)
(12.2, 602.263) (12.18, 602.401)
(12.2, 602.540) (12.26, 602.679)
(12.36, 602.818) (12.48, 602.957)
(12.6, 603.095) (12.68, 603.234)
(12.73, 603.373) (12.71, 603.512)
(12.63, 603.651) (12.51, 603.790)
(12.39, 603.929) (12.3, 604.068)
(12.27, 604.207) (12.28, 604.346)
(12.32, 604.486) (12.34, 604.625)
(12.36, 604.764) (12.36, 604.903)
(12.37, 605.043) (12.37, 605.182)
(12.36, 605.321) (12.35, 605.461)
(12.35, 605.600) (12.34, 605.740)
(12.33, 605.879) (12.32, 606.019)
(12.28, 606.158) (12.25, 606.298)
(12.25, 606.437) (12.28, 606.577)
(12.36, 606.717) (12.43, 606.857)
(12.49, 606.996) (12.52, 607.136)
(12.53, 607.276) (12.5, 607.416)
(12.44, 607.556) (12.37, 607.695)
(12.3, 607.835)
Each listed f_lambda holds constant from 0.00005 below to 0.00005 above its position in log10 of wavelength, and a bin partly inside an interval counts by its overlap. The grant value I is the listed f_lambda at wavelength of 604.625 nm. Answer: 12.34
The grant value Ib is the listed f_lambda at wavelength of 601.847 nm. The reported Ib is 12.26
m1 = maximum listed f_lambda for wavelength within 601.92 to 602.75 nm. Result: 12.26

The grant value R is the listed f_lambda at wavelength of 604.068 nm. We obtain 12.3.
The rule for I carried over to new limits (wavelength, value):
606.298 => 12.25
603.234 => 12.68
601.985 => 12.25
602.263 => 12.2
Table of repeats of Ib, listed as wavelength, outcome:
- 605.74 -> 12.34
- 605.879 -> 12.33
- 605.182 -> 12.37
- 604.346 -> 12.28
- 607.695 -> 12.37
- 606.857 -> 12.43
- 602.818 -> 12.36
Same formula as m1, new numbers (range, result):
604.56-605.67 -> 12.37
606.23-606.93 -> 12.43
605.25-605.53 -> 12.36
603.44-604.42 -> 12.71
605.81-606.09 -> 12.33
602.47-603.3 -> 12.68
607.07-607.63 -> 12.53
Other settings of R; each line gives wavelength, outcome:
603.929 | 12.39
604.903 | 12.36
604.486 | 12.32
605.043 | 12.37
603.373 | 12.73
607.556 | 12.44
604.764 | 12.36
